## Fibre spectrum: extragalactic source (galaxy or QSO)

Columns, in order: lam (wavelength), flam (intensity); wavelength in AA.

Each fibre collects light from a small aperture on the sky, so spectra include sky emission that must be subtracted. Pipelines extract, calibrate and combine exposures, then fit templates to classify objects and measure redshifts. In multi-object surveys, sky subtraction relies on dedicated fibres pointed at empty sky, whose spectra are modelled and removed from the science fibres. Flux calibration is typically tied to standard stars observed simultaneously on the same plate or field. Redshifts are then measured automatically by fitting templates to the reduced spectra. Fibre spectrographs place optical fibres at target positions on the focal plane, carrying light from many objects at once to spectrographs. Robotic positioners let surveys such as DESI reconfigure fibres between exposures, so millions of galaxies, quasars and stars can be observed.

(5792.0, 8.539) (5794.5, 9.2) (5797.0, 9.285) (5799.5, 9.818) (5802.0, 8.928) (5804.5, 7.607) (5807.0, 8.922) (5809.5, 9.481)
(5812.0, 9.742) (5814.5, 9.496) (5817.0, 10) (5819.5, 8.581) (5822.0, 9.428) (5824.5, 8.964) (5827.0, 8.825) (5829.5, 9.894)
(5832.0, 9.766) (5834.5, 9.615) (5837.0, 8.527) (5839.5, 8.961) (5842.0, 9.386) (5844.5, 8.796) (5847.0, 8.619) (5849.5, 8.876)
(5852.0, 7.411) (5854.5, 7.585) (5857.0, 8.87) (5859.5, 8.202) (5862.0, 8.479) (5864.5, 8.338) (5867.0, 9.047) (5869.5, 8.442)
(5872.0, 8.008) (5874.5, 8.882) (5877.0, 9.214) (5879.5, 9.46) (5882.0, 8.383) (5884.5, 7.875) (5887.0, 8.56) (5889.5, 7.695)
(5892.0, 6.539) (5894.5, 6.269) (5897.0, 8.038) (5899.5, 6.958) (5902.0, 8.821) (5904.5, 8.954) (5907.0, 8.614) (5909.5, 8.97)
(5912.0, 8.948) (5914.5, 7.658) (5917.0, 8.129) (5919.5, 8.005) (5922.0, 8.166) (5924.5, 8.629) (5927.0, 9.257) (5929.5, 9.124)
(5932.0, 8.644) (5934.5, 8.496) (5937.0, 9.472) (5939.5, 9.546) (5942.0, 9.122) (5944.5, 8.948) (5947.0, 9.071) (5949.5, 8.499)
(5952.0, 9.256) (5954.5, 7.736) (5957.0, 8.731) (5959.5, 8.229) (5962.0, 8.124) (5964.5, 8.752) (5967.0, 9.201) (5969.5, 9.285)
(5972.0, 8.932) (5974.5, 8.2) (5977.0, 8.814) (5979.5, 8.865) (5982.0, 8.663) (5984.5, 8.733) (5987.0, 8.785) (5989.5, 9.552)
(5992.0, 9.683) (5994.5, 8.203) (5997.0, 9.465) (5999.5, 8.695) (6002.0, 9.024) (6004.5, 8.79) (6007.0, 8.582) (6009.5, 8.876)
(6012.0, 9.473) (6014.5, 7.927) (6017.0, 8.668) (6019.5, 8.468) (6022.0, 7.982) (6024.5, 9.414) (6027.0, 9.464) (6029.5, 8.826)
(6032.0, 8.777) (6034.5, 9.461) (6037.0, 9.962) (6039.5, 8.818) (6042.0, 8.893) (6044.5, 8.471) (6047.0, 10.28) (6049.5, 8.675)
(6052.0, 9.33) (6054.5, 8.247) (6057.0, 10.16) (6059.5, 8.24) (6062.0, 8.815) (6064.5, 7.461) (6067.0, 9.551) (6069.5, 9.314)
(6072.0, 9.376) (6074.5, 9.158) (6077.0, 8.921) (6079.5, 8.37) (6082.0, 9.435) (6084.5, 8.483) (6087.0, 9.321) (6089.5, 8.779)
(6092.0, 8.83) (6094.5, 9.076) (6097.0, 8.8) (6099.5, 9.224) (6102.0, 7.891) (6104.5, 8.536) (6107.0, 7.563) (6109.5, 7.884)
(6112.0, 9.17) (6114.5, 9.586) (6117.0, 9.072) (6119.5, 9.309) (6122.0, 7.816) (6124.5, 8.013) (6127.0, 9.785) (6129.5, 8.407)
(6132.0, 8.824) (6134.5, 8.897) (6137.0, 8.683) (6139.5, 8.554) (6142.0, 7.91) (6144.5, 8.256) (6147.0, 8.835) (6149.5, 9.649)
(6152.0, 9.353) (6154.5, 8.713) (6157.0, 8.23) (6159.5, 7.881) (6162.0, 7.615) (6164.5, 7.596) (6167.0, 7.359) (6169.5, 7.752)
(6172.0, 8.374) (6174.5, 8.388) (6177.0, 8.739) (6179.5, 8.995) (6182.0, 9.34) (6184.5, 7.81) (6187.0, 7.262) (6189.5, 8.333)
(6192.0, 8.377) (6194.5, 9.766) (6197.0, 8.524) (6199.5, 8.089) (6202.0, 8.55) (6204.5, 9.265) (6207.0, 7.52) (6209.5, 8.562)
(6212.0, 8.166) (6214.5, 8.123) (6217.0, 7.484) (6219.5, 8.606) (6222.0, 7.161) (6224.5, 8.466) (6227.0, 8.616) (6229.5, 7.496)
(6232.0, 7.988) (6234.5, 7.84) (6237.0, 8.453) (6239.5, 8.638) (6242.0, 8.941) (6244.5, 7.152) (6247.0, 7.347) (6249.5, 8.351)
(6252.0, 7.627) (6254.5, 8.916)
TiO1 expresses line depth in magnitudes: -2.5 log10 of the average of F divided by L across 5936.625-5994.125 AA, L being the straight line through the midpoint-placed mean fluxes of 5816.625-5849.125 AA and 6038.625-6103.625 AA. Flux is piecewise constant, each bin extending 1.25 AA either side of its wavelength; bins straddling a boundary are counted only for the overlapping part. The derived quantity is 0.02 mag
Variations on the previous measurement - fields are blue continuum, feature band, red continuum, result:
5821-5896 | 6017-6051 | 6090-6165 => -0.05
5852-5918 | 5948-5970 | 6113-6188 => -0.04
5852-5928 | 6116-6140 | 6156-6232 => -0.07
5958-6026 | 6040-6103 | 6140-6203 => -0.04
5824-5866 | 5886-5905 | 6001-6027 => 0.14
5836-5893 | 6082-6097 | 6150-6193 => -0.08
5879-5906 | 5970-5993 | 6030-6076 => -0.05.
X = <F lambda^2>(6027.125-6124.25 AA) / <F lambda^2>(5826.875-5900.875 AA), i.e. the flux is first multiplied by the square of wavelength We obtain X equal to 1.1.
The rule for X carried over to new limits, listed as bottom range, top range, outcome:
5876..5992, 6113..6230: 1.06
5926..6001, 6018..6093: 1.04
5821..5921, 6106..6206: 1.10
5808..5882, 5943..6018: 1.03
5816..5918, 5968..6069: 1.10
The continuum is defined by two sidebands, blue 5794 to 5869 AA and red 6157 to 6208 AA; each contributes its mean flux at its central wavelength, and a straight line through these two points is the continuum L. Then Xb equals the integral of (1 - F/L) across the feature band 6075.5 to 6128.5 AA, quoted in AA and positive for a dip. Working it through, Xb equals -2.03 AA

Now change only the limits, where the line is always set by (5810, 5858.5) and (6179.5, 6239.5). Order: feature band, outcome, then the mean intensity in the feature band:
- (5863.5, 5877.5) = 0.50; 8.63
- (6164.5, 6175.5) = 0.58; 7.92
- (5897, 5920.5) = 1.45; 8.33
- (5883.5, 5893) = 1.30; 7.69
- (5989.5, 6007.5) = -0.59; 8.98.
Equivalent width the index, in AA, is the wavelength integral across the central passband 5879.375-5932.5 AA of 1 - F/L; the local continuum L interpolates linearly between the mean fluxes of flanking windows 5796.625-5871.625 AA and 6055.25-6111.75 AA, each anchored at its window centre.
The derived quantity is 3.9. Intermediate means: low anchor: 8.91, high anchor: 8.78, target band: 8.23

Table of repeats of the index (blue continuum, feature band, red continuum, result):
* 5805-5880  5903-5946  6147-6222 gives 0.1 AA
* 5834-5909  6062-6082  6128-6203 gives -1.2 AA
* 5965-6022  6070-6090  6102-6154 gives -0.6 AA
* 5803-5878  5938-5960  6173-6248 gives -0.3 AA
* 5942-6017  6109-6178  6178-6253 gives -1.0 AA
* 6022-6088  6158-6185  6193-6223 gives 1.0 AA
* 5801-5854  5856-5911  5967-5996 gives 4.1 AA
